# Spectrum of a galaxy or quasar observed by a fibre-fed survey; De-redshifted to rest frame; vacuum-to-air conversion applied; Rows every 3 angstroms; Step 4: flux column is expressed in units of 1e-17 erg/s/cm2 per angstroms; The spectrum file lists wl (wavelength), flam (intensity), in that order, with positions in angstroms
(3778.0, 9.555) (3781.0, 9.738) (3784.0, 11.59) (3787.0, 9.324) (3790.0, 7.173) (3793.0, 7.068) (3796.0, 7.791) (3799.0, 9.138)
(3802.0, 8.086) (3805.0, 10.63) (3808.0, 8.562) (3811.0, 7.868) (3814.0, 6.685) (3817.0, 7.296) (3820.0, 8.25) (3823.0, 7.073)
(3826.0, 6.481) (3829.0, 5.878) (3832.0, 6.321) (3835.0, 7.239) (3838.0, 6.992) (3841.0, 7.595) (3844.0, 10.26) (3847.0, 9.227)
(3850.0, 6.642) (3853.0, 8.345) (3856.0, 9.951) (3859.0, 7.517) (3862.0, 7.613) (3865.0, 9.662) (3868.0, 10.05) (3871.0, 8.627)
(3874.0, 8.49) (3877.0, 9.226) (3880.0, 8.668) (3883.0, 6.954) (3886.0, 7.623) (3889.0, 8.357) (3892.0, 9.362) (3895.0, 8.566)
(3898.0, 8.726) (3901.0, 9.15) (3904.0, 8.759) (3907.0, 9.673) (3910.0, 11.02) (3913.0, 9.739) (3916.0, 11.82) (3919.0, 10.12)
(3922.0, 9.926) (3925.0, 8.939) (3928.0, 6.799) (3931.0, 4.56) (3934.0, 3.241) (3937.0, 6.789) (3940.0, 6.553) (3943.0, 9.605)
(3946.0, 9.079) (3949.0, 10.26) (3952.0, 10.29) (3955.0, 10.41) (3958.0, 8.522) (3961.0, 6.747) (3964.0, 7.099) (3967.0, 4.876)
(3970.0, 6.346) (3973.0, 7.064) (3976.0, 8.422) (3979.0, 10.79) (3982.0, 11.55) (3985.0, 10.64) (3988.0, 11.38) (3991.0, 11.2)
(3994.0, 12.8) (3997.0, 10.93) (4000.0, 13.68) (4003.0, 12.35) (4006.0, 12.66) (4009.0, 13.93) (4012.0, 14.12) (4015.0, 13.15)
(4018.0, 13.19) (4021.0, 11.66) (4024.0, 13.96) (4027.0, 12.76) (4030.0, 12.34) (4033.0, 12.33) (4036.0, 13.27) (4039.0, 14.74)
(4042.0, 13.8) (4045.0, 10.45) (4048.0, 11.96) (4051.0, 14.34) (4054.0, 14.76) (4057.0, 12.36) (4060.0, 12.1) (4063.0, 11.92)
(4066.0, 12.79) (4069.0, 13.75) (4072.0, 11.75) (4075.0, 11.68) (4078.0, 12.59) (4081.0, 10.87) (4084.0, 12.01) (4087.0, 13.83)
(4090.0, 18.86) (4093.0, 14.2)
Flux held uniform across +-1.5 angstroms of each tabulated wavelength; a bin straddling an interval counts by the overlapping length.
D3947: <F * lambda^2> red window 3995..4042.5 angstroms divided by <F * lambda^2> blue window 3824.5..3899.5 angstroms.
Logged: 1.73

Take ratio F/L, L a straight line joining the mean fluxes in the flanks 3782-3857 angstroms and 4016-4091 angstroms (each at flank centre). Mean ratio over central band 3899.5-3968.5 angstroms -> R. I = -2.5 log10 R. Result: 0.23 mag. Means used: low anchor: 8.06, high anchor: 12.9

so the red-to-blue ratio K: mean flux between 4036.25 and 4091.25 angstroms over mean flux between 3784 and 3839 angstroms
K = 1.7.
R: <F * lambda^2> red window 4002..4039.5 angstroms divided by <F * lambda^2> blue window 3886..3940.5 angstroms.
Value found 1.6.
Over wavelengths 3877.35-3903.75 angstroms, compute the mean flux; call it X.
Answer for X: 8.48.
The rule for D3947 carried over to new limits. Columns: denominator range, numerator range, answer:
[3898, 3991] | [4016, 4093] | 1.57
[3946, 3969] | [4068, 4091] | 1.67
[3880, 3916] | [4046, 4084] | 1.51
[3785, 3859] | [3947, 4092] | 1.64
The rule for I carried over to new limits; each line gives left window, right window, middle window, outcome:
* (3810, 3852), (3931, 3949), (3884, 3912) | -0.238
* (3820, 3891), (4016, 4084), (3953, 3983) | 0.298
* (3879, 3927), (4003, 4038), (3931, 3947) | 0.470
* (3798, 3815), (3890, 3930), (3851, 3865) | 0.063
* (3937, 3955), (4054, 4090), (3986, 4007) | -0.151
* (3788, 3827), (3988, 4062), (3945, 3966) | 0.263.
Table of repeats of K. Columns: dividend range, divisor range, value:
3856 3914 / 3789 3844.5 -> 1.16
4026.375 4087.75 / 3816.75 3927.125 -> 1.48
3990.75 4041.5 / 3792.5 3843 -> 1.70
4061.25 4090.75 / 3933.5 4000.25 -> 1.42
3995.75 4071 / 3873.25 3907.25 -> 1.50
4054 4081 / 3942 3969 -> 1.46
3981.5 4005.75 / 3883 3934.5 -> 1.37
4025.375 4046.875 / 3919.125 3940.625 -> 1.85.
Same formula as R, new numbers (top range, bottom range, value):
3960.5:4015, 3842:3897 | 1.30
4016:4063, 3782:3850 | 1.81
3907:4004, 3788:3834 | 1.30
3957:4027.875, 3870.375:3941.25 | 1.35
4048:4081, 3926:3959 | 1.72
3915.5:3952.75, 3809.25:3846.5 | 1.17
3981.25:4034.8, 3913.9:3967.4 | 1.58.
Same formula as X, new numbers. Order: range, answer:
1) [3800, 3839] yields 7.52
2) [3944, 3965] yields 8.97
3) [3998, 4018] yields 13.2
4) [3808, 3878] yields 7.97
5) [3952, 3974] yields 7.5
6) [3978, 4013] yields 12.2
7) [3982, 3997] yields 11.5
